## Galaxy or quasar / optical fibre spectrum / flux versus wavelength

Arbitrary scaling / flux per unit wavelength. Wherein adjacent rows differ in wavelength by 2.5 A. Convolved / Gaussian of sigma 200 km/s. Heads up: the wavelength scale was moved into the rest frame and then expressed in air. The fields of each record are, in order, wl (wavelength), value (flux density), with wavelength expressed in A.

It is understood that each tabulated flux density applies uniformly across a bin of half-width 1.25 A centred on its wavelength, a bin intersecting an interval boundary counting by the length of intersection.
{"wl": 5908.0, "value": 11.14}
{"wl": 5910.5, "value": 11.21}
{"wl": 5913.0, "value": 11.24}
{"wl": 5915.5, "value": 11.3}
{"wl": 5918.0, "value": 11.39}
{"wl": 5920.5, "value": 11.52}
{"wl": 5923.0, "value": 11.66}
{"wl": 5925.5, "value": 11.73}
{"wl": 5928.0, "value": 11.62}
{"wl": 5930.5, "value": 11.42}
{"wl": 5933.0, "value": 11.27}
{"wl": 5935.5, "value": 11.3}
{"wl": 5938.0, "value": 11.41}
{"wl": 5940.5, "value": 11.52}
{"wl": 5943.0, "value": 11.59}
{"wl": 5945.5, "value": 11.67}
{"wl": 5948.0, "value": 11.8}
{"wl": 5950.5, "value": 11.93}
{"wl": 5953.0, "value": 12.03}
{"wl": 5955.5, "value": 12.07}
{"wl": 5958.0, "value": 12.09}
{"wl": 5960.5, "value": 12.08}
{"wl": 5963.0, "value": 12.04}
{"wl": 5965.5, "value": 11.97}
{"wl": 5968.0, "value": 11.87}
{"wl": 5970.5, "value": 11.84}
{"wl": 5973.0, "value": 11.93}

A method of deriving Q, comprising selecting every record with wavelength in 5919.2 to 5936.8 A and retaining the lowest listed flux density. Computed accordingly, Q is 11.27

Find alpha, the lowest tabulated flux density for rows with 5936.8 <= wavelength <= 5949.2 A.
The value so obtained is 11.41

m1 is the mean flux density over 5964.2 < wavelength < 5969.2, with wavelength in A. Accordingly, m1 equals 11.9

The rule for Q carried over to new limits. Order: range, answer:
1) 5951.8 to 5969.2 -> 11.87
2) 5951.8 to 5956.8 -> 12.03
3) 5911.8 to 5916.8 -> 11.24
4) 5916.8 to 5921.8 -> 11.39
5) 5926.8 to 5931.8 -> 11.42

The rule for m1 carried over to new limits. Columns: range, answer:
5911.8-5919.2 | 11.3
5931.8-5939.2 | 11.3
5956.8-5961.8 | 12.1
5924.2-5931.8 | 11.6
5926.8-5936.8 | 11.4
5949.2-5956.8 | 12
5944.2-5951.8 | 11.8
